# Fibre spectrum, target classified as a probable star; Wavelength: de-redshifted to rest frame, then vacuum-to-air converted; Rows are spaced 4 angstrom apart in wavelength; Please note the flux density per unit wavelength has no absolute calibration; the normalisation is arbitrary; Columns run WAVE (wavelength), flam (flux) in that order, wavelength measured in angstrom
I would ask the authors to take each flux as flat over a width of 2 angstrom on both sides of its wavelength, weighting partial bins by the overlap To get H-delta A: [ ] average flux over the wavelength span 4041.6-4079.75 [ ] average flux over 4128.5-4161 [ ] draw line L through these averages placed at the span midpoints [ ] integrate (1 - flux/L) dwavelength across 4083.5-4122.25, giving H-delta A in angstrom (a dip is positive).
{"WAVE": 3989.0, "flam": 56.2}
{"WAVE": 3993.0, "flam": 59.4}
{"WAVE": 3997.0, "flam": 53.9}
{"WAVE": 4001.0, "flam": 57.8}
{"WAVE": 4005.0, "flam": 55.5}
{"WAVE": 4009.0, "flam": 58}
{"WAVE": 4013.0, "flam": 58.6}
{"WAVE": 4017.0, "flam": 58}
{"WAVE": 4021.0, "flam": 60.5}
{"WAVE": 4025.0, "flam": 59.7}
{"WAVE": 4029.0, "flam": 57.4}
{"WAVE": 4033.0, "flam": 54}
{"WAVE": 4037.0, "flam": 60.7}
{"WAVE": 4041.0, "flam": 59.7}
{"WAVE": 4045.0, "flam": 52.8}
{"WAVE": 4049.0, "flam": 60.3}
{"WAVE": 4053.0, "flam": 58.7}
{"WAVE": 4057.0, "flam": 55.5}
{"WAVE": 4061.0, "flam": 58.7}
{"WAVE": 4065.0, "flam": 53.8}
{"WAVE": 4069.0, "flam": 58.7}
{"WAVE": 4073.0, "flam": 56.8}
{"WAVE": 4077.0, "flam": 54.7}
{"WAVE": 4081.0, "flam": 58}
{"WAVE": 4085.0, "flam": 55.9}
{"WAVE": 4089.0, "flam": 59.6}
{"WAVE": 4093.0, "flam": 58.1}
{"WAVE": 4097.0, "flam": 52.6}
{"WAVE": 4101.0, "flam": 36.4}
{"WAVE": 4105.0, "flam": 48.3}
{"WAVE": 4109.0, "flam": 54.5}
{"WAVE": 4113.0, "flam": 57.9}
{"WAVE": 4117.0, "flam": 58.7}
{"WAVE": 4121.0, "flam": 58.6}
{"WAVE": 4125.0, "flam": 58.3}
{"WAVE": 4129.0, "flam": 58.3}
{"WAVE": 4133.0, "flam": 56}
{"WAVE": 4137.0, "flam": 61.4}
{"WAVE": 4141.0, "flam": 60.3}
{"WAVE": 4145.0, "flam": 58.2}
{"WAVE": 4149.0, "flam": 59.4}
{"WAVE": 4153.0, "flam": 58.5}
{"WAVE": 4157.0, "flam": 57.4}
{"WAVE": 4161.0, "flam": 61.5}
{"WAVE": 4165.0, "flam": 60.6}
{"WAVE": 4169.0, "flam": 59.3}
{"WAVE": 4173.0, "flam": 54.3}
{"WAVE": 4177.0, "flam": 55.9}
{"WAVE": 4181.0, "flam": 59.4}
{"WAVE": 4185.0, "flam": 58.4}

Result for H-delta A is 2.6 angstrom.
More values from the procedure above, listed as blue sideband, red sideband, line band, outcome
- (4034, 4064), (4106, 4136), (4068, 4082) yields 0.18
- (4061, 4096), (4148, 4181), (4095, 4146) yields 2.10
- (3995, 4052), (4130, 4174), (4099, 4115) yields 2.52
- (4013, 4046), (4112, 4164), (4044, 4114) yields 4.01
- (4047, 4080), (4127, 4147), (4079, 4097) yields 0.13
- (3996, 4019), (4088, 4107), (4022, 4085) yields -4.19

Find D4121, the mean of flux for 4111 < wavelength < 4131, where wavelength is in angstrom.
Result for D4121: 58.4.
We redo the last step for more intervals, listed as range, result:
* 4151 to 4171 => 59.5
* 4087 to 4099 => 56.8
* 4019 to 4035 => 57.9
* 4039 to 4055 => 57.9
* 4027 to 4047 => 56.9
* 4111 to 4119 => 58.3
